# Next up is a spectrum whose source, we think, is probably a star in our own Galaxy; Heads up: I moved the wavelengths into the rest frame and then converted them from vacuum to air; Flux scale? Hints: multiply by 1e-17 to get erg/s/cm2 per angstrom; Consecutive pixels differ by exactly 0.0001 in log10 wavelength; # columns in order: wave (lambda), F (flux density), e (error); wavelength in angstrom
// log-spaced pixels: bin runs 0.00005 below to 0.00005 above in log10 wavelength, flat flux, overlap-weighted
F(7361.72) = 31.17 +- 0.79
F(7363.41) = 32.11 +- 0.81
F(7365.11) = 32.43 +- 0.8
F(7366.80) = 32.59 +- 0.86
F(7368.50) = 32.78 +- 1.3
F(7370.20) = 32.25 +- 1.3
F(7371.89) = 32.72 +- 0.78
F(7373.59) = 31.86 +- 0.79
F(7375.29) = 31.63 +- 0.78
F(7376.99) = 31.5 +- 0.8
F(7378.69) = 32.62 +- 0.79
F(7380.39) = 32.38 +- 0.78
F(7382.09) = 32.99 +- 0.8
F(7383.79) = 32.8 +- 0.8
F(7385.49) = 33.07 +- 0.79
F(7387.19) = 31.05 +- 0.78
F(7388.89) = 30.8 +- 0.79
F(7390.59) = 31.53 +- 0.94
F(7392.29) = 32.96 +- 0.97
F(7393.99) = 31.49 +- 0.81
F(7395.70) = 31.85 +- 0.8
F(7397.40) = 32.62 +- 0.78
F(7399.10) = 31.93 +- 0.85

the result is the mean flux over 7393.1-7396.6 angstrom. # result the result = 31.7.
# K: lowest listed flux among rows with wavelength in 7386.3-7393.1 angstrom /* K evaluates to 30.8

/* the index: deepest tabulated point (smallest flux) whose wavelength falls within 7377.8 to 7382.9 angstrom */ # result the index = 32.38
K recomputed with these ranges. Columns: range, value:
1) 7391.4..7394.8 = 31.49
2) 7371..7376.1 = 31.63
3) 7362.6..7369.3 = 32.11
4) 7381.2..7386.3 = 32.8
